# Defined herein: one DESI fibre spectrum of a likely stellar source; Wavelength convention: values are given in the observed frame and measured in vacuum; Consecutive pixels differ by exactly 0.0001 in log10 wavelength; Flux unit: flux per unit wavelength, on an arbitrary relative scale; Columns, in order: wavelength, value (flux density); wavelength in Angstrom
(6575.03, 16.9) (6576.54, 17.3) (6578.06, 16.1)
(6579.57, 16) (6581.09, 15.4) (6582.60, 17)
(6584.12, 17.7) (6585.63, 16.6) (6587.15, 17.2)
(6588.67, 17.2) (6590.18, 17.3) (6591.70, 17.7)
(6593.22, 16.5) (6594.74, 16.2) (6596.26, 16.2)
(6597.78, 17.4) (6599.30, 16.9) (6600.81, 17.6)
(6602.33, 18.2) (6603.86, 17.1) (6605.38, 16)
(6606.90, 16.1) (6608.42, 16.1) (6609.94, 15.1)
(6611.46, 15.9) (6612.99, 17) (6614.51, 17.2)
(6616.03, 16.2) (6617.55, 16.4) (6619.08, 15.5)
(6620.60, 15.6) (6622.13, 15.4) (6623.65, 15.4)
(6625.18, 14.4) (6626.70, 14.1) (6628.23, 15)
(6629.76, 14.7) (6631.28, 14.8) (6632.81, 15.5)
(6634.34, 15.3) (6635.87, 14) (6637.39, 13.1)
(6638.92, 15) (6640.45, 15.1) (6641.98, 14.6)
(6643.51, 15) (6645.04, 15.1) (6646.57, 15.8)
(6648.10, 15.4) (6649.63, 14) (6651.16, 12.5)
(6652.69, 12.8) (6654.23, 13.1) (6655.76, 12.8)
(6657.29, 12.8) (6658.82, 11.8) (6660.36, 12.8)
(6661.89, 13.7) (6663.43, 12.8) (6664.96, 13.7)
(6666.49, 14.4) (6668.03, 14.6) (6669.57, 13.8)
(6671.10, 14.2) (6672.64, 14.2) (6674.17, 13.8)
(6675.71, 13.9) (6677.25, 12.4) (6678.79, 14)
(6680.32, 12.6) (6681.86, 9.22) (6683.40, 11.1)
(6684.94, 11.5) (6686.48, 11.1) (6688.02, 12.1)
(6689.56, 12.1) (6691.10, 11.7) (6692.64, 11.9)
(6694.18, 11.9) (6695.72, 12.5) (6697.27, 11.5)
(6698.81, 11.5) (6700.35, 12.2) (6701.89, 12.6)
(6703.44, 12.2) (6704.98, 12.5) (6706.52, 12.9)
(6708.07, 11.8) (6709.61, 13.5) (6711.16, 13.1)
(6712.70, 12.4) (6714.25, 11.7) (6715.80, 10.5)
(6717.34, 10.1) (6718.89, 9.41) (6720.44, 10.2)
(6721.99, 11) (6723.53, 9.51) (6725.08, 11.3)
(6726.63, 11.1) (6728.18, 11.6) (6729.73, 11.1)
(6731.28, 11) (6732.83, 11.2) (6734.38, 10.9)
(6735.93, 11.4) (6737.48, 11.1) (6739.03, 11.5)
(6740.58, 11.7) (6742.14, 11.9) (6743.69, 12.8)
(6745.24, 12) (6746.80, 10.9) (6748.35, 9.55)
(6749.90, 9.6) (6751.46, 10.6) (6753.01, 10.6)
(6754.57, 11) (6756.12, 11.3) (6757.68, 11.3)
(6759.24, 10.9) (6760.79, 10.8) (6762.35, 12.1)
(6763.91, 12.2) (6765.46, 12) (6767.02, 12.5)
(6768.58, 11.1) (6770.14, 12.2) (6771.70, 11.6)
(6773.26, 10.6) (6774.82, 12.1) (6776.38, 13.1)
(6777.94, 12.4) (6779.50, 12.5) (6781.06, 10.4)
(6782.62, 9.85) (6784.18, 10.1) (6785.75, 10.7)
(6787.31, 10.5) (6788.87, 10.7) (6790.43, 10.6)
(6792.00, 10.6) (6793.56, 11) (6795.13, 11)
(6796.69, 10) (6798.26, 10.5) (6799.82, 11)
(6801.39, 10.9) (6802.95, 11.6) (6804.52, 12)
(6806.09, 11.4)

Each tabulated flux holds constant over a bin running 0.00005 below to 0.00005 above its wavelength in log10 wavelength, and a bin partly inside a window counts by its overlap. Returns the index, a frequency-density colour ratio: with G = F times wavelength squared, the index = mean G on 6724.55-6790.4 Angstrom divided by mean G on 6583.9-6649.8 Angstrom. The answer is 0.7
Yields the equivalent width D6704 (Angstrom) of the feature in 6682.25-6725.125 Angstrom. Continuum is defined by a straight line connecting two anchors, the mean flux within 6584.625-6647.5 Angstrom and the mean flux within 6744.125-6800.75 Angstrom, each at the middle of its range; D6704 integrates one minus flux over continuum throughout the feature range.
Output 5.2 Angstrom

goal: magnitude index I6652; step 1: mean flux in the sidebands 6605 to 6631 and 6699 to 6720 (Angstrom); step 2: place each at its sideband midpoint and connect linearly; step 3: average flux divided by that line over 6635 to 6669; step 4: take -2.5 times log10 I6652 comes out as 0.029 mag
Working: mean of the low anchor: 15.6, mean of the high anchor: 11.9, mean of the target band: 13.9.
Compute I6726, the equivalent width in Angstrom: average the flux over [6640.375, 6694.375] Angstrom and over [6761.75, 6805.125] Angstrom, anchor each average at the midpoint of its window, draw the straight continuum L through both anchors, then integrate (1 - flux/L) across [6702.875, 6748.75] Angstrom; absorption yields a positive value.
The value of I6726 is 3.03 Angstrom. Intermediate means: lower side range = 13.2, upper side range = 11.3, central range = 11.4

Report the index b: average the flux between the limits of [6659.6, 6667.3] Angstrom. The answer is 13.5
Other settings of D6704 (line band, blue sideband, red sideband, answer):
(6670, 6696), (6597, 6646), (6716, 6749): 1.4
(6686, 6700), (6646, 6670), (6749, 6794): 1.1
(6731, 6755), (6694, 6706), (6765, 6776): 1.6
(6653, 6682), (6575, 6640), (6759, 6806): 2.3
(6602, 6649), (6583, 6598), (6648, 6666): -1.6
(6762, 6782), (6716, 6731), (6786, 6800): -2.4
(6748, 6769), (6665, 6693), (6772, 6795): 0.6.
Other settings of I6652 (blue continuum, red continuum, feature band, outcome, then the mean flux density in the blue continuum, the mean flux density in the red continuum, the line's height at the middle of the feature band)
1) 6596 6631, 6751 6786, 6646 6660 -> 0.11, 16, 11.4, 14.9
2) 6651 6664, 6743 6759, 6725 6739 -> 0.01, 12.8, 10.9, 11.3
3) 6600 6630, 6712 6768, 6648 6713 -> 0.06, 16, 11.1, 13.4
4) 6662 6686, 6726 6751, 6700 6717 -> -0.02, 13.1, 11.2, 12.1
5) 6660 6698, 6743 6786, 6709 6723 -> 0.08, 12.7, 11.3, 12.1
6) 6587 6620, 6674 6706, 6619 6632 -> 0.04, 16.7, 12.1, 15.5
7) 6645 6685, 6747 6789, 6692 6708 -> 0.04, 13.3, 11.2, 12.6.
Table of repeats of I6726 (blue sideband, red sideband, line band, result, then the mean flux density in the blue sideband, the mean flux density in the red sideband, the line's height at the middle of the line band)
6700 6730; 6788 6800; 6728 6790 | -1.31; 11.5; 10.7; 11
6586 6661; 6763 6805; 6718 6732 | 2.27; 15.4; 11.2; 12.8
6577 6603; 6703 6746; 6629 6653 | 0.43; 16.9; 11.5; 14.8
